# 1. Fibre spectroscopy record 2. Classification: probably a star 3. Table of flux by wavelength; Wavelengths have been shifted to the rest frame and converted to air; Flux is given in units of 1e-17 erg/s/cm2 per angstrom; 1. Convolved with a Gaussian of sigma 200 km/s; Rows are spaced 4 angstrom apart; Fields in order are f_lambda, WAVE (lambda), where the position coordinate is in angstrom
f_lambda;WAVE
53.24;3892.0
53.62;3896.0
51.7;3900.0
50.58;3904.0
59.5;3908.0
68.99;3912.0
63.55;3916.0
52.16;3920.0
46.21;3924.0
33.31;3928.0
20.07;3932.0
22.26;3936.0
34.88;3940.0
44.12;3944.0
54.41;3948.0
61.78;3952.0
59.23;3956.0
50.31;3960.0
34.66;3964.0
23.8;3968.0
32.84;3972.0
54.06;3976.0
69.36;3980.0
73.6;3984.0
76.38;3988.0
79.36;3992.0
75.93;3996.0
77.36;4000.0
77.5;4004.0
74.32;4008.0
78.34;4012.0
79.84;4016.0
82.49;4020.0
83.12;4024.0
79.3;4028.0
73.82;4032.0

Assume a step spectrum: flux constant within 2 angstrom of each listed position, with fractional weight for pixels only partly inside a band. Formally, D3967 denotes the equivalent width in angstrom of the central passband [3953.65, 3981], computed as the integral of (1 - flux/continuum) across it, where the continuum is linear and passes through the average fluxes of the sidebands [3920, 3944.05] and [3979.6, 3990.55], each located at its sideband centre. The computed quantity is 6.5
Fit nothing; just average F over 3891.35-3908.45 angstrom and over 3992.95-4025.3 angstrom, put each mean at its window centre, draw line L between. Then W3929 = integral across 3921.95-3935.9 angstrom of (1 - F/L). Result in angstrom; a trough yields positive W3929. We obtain 6.5 angstrom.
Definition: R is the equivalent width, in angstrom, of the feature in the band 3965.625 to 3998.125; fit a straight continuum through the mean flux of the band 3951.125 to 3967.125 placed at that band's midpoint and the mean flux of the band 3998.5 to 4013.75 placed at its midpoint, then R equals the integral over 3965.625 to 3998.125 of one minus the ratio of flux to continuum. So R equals 1.7 angstrom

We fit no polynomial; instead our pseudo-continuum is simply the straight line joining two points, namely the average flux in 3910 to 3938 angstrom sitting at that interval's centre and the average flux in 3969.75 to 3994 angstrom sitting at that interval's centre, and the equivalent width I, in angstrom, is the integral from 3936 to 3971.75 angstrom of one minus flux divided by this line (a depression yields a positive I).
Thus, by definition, 6.9 angstrom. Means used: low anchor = 43.8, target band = 43.5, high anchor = 63.8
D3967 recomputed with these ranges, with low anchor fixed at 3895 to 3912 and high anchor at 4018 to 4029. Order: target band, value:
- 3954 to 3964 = 2.50 angstrom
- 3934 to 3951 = 6.39 angstrom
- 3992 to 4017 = 0.13 angstrom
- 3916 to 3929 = 2.59 angstrom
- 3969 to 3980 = 3.86 angstrom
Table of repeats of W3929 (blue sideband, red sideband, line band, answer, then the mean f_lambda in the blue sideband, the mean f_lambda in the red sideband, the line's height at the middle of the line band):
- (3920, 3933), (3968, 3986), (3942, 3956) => -3.0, 37.1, 53.7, 44.5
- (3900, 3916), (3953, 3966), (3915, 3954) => 8.0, 59.2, 49.1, 54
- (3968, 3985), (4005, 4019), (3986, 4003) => -3.1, 52.6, 77.9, 65.4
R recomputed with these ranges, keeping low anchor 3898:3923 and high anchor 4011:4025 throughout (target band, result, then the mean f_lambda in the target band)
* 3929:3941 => 7.1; 25.6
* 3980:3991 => -0.1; 74.4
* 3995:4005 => 0.0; 77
